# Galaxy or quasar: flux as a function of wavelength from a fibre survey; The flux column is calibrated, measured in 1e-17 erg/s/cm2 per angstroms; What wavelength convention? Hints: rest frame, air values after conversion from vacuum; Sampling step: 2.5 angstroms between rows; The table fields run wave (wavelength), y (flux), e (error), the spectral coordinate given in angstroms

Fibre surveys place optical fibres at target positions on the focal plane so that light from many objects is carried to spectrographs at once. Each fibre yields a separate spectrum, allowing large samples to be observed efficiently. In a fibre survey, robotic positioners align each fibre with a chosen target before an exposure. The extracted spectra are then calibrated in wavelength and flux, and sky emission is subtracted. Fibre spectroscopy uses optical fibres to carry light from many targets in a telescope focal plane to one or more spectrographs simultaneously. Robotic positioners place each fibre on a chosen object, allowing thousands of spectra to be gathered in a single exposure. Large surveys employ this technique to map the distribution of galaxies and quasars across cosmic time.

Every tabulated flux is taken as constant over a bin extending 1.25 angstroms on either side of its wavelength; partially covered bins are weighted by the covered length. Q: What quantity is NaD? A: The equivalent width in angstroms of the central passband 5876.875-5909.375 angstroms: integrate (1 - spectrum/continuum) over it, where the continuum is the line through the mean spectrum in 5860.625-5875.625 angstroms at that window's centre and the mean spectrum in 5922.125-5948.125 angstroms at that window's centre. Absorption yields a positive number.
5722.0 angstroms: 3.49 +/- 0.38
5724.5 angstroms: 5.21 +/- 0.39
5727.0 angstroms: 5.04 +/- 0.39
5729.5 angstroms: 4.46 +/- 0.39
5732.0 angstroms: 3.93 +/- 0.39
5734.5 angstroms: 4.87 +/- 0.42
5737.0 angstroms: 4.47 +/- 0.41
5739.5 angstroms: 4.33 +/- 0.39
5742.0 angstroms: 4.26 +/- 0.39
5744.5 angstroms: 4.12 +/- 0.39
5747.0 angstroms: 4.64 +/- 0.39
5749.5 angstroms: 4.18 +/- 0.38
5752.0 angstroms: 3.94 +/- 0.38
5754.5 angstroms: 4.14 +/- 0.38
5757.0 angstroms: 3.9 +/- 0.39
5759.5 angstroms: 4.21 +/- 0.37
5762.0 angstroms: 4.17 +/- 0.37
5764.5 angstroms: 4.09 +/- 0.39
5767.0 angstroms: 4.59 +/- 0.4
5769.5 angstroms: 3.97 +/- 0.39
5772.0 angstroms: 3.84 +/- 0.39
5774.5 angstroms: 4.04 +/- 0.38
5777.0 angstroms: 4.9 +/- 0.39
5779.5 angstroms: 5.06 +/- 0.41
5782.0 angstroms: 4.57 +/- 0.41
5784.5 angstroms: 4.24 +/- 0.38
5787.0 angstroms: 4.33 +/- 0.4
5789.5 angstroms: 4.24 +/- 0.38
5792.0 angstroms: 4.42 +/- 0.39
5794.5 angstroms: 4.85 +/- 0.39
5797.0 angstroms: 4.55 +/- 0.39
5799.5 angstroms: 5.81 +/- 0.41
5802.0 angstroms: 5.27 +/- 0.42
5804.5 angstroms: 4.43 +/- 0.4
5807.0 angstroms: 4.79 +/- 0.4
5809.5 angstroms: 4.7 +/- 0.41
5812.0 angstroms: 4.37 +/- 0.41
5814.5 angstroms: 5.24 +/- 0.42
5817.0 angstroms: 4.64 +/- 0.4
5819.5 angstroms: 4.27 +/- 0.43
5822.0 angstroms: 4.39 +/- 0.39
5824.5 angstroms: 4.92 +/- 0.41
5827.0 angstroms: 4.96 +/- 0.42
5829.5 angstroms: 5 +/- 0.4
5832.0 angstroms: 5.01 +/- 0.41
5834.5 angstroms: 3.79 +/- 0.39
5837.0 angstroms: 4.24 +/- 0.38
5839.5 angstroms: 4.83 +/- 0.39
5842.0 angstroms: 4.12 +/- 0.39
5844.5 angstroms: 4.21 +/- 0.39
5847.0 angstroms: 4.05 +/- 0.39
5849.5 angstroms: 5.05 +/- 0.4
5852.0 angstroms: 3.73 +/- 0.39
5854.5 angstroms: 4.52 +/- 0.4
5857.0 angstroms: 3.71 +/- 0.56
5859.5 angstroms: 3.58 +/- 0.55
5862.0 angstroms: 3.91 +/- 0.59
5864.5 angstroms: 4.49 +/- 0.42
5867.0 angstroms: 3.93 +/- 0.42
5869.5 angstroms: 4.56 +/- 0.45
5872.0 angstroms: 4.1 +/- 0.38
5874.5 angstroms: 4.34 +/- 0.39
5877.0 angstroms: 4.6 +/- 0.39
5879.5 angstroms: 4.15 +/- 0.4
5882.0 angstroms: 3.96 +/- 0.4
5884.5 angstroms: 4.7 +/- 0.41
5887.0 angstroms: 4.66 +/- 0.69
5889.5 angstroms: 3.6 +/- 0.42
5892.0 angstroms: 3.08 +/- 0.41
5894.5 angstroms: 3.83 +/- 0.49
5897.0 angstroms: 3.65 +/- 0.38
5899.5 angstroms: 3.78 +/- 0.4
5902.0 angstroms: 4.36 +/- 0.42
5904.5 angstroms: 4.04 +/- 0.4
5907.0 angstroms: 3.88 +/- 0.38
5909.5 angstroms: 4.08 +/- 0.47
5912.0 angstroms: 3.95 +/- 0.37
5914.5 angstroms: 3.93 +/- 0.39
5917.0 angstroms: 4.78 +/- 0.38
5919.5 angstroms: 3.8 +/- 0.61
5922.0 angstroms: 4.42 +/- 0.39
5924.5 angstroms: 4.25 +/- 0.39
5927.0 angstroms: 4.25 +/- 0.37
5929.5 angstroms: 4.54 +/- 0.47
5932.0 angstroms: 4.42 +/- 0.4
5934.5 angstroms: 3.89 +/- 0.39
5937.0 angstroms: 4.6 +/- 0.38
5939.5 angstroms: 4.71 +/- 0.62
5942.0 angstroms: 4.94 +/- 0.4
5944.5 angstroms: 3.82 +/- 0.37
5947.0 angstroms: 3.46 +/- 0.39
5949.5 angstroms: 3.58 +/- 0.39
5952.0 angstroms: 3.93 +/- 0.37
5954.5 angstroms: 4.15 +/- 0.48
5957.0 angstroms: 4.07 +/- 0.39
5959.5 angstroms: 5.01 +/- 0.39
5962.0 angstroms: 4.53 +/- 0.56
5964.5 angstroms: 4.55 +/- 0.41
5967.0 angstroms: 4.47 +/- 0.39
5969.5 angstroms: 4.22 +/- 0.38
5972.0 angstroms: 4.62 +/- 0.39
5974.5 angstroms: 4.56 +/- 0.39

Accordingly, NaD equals 1.8 angstroms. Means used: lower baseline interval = 4.22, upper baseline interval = 4.3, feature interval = 4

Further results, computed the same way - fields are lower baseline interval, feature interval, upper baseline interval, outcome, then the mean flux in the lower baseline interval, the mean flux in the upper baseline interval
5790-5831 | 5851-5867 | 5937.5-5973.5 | 2.2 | 4.78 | 4.3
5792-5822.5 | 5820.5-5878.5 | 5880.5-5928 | 1.4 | 4.77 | 4.05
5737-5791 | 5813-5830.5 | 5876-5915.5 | -2.5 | 4.28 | 4.01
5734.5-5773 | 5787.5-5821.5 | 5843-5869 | -4.5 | 4.21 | 4.13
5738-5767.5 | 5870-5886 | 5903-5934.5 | -0.5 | 4.21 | 4.18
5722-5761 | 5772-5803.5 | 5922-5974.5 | -2.3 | 4.35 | 4.31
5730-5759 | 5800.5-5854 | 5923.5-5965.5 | -3.9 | 4.26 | 4.27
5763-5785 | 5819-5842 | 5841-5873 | -2.0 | 4.37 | 4.15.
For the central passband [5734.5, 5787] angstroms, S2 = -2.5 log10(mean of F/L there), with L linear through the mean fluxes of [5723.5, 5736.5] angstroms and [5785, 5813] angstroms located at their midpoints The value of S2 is 0.094 mag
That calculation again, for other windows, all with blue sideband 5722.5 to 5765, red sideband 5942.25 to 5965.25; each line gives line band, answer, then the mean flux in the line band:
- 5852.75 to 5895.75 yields 0.03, 4.1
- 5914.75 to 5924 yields -0.03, 4.28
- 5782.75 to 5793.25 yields -0.01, 4.32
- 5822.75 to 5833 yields -0.16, 4.94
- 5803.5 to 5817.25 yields -0.10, 4.7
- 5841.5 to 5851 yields -0.03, 4.36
